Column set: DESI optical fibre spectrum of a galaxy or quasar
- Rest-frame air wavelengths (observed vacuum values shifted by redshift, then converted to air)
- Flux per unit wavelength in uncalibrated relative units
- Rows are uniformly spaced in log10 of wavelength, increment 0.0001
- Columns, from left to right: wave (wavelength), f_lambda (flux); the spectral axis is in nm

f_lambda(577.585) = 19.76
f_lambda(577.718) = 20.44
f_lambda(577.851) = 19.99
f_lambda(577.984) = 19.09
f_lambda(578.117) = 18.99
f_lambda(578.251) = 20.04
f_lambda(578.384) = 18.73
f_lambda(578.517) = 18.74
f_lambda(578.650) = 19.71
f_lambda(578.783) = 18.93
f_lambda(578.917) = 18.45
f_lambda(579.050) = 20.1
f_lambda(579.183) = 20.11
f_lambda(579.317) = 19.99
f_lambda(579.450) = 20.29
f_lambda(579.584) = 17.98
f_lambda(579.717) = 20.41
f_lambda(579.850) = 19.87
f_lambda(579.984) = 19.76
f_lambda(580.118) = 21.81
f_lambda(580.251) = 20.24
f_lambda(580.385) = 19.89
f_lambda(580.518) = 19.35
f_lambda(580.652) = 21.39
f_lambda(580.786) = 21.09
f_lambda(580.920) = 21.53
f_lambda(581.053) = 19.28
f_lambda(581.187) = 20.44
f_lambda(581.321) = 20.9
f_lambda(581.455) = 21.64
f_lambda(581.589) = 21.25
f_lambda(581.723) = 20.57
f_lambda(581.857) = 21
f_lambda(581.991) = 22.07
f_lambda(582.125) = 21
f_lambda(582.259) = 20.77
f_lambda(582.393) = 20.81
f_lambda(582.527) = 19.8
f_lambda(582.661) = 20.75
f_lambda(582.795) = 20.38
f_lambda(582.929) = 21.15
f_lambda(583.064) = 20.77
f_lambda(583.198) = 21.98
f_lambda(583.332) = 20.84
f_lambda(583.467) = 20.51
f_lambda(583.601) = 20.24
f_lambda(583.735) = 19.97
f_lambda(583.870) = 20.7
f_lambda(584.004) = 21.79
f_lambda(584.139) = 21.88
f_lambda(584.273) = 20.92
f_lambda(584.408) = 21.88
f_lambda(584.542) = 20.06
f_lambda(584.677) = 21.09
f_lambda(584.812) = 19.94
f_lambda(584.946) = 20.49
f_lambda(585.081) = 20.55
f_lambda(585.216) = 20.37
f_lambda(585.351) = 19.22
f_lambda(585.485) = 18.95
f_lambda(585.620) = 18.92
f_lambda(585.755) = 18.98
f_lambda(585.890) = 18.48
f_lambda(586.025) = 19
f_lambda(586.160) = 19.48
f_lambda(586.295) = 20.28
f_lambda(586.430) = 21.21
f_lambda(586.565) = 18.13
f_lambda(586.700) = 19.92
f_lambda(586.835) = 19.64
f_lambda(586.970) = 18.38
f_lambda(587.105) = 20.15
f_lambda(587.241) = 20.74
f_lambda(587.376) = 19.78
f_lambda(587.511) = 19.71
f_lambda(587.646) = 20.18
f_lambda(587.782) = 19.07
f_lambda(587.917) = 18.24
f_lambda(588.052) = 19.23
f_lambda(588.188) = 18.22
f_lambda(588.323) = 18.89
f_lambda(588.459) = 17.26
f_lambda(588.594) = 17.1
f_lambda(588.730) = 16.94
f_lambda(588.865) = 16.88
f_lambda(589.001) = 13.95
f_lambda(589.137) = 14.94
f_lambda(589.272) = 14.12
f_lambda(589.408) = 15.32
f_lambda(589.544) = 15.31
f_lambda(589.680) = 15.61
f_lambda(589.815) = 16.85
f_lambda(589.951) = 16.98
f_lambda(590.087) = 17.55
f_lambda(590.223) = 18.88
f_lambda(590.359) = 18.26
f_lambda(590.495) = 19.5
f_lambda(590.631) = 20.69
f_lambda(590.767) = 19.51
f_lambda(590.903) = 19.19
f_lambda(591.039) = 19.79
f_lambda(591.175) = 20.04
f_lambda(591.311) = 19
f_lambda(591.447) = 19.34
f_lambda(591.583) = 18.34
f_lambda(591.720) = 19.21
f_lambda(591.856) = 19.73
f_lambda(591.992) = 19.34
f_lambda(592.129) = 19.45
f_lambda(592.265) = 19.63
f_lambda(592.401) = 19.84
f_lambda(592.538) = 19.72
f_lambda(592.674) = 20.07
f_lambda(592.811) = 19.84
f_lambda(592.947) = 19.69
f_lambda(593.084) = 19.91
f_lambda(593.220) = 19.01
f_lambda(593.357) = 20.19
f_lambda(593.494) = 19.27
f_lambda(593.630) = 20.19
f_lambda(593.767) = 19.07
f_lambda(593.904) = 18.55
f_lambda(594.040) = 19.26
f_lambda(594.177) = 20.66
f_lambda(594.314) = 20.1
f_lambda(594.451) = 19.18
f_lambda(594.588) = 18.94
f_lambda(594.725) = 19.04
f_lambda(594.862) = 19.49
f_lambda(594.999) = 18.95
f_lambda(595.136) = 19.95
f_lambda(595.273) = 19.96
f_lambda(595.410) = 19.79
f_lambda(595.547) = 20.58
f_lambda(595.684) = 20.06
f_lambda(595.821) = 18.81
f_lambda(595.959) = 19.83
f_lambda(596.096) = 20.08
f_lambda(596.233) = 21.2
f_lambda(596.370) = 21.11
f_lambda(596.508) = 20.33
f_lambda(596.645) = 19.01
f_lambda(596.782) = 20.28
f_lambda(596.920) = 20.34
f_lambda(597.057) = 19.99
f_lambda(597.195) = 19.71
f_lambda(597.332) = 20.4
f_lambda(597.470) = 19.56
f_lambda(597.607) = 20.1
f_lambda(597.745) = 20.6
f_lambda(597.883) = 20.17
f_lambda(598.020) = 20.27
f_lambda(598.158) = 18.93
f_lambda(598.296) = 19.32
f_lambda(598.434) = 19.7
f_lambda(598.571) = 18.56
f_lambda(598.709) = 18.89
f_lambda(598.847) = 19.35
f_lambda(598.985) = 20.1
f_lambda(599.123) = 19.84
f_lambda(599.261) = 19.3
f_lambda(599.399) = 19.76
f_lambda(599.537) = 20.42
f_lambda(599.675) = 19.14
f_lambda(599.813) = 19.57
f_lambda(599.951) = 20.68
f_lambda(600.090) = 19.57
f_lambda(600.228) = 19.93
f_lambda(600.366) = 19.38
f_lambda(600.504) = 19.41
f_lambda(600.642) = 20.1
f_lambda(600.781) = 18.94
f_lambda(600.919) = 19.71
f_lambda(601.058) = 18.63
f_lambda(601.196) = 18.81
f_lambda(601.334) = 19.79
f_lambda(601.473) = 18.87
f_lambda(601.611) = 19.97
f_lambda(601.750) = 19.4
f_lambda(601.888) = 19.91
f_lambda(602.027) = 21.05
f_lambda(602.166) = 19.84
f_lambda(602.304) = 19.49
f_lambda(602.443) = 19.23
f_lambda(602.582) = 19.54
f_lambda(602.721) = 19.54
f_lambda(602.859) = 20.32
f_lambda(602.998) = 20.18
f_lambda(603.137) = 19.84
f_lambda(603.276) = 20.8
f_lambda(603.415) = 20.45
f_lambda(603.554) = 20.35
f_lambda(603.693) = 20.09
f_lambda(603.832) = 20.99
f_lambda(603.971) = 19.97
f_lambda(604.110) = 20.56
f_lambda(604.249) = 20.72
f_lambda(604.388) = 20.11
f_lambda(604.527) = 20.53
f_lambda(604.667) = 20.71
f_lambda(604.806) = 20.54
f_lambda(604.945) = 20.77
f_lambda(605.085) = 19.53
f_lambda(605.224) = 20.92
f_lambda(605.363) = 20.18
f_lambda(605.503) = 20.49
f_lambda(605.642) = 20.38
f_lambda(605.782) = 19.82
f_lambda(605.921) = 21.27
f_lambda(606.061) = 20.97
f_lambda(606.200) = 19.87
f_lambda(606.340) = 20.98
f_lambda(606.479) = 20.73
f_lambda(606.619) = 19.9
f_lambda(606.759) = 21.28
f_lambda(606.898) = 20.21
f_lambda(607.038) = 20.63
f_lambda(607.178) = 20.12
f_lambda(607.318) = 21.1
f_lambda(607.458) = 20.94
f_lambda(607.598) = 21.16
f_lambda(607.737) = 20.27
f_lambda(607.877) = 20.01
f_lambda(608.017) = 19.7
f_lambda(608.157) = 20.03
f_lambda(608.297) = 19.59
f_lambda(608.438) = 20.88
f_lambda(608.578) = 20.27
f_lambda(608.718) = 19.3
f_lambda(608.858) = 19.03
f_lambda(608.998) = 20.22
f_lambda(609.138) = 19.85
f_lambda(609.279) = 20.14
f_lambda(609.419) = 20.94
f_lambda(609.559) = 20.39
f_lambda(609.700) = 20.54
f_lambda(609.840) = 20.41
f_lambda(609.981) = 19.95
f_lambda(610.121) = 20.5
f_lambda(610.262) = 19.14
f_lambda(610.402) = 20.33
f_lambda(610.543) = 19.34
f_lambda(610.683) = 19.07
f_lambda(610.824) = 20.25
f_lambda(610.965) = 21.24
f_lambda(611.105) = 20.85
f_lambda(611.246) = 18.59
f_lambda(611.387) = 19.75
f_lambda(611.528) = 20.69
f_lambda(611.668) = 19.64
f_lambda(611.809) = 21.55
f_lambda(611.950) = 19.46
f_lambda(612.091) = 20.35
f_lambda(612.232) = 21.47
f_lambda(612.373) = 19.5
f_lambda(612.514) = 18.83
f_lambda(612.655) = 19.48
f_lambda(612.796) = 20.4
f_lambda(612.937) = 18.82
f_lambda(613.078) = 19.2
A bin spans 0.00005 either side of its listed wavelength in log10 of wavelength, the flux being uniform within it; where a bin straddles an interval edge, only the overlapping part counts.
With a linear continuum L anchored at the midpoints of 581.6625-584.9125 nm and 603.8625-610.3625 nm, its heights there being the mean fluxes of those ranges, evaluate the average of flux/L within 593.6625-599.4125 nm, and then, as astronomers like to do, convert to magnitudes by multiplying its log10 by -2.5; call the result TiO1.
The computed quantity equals 0.04 mag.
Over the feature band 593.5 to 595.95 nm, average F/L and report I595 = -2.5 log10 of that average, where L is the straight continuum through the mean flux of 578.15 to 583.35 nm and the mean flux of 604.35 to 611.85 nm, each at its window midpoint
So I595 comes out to 0.04 mag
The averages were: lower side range 20.3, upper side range 20.3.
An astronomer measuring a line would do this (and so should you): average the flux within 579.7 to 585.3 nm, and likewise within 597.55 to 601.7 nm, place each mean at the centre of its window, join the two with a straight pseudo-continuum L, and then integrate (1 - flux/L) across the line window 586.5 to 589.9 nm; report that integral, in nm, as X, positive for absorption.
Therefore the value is 0.43 nm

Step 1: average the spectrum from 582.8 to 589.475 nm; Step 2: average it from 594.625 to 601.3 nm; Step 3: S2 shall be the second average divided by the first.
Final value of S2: 1.02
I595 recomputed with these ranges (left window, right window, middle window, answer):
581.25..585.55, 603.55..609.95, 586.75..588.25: 0.07 mag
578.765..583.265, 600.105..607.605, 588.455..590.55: 0.22 mag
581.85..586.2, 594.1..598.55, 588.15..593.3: 0.11 mag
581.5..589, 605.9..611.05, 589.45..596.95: 0.04 mag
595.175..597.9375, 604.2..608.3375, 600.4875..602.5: 0.04 mag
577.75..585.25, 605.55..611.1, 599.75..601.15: 0.04 mag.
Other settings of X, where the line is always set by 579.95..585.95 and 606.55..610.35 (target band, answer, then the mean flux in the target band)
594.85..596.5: 0.03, 20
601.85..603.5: 0.02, 20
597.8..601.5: 0.15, 19.5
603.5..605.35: -0.01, 20.4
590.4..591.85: 0.07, 19.5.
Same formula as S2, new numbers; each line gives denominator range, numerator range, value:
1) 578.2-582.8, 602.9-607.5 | 1.01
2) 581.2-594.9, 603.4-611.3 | 1.05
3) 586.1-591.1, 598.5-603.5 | 1.08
